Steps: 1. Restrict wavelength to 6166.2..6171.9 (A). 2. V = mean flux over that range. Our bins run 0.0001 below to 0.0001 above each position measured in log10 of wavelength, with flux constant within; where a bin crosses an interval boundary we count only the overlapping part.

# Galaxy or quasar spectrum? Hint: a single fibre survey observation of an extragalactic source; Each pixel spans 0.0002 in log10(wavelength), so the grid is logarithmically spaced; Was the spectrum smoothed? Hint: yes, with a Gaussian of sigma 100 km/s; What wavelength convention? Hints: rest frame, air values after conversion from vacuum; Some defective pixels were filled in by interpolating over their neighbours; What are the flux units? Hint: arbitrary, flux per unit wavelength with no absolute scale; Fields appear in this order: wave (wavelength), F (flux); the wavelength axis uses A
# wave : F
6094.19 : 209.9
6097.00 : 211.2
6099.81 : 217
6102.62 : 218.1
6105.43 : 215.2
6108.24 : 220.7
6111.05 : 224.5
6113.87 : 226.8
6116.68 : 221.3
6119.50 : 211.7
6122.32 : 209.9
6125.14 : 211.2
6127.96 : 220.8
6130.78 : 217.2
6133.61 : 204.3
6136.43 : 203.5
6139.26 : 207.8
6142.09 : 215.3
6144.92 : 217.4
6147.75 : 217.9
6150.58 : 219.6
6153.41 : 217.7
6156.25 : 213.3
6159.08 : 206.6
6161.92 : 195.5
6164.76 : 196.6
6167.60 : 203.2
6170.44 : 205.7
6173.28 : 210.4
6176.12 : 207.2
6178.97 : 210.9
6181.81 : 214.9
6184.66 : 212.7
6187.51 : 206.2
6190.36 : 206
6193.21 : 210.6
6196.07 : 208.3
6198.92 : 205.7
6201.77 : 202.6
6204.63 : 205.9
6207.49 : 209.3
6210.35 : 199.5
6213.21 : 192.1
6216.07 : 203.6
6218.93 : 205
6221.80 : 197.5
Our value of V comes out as 205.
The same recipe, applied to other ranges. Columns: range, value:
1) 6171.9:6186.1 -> 211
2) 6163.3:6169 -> 200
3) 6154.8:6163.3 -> 205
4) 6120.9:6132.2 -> 215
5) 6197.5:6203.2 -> 204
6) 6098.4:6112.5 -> 219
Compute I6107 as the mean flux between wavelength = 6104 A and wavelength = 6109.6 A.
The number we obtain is 218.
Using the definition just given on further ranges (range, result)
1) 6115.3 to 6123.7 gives 214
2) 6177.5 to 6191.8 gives 210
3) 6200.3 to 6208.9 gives 206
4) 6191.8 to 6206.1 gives 207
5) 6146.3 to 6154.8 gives 219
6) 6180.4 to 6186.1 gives 214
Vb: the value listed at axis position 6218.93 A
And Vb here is 205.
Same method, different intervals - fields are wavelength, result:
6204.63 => 205.9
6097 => 211.2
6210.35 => 199.5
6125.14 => 211.2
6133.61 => 204.3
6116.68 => 221.3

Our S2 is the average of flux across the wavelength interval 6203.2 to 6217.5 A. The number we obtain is 202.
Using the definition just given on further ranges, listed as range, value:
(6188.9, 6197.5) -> 208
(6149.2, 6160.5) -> 214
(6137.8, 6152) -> 216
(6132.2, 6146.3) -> 210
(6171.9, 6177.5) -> 209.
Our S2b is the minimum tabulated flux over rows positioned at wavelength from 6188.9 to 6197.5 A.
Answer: 206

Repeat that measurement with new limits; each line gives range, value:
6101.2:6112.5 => 215.2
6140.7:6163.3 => 195.5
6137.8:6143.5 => 207.8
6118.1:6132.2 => 209.9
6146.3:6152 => 217.9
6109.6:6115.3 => 224.5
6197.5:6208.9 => 202.6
